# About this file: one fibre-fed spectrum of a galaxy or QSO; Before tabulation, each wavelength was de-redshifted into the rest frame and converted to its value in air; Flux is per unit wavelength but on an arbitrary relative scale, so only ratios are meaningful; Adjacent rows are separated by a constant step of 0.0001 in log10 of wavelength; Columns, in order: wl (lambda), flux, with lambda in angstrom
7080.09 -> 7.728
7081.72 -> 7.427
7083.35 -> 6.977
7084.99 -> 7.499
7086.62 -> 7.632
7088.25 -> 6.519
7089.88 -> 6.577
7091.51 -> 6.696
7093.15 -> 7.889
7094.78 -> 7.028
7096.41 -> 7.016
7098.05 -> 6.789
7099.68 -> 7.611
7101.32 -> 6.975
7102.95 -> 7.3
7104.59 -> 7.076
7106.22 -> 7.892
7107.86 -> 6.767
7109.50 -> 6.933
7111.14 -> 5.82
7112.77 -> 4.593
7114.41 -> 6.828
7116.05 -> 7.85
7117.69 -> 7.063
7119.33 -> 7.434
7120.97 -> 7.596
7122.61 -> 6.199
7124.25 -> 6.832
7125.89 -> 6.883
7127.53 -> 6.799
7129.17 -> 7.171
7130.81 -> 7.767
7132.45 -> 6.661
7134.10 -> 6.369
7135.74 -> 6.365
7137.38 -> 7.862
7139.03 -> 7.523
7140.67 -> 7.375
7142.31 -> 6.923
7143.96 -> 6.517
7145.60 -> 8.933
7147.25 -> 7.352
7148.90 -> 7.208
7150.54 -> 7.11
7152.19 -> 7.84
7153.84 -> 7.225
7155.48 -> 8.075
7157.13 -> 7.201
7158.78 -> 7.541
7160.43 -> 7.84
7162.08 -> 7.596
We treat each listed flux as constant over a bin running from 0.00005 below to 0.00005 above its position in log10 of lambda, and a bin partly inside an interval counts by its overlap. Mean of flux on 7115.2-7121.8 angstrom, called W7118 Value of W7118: 7.48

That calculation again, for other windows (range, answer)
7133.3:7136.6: 6.4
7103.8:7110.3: 7.17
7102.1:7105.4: 7.19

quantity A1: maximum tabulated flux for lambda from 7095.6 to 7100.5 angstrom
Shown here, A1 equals 7.611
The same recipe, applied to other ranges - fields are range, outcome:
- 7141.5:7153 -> 8.933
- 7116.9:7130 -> 7.596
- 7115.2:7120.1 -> 7.85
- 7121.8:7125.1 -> 6.832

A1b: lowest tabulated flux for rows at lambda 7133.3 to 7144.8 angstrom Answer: 6.365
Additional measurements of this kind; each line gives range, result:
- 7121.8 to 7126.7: 6.199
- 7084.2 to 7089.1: 6.519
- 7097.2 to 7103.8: 6.789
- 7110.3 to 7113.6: 4.593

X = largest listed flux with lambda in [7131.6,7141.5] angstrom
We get 7.862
